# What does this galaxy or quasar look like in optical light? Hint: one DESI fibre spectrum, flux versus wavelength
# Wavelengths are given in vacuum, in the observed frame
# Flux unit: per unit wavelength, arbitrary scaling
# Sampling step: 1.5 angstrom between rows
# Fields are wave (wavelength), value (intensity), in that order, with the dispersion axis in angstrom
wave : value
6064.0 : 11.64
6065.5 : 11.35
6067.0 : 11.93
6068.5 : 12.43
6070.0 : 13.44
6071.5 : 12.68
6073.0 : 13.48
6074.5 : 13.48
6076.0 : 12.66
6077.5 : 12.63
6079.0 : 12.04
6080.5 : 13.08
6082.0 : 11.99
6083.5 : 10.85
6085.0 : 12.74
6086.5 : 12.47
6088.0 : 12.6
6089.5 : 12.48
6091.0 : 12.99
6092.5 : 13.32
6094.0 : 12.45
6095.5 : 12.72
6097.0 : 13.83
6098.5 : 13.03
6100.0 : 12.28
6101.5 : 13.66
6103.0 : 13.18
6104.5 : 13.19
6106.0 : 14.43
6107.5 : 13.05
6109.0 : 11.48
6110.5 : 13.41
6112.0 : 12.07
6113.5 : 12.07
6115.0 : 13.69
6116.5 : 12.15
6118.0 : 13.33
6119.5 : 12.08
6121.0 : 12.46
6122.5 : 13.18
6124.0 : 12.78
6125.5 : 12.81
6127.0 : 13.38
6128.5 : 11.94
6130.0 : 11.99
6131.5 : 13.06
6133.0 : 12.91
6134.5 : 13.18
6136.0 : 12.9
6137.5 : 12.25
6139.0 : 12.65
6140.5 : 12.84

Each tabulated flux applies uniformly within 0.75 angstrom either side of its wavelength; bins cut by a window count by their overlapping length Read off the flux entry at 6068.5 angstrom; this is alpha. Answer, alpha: 12.43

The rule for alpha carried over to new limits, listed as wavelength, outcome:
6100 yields 12.28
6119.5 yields 12.08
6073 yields 13.48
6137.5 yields 12.25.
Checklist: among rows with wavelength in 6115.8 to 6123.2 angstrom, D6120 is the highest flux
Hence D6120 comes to 13.33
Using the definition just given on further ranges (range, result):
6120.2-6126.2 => 13.18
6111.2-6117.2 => 13.69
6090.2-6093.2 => 13.32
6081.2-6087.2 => 12.74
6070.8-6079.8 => 13.48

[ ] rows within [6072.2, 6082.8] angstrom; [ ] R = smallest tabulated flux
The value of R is 11.99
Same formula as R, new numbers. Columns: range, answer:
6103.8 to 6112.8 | 11.48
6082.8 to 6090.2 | 10.85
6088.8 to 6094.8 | 12.45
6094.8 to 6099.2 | 12.72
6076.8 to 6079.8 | 12.04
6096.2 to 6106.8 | 12.28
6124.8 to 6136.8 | 11.94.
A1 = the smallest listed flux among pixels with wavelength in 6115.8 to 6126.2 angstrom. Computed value 12.08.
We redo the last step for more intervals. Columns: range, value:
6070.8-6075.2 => 12.68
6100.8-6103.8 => 13.18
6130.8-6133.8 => 12.91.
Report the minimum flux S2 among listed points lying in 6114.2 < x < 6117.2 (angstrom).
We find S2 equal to 12.15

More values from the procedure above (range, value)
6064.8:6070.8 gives 11.35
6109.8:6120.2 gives 12.07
